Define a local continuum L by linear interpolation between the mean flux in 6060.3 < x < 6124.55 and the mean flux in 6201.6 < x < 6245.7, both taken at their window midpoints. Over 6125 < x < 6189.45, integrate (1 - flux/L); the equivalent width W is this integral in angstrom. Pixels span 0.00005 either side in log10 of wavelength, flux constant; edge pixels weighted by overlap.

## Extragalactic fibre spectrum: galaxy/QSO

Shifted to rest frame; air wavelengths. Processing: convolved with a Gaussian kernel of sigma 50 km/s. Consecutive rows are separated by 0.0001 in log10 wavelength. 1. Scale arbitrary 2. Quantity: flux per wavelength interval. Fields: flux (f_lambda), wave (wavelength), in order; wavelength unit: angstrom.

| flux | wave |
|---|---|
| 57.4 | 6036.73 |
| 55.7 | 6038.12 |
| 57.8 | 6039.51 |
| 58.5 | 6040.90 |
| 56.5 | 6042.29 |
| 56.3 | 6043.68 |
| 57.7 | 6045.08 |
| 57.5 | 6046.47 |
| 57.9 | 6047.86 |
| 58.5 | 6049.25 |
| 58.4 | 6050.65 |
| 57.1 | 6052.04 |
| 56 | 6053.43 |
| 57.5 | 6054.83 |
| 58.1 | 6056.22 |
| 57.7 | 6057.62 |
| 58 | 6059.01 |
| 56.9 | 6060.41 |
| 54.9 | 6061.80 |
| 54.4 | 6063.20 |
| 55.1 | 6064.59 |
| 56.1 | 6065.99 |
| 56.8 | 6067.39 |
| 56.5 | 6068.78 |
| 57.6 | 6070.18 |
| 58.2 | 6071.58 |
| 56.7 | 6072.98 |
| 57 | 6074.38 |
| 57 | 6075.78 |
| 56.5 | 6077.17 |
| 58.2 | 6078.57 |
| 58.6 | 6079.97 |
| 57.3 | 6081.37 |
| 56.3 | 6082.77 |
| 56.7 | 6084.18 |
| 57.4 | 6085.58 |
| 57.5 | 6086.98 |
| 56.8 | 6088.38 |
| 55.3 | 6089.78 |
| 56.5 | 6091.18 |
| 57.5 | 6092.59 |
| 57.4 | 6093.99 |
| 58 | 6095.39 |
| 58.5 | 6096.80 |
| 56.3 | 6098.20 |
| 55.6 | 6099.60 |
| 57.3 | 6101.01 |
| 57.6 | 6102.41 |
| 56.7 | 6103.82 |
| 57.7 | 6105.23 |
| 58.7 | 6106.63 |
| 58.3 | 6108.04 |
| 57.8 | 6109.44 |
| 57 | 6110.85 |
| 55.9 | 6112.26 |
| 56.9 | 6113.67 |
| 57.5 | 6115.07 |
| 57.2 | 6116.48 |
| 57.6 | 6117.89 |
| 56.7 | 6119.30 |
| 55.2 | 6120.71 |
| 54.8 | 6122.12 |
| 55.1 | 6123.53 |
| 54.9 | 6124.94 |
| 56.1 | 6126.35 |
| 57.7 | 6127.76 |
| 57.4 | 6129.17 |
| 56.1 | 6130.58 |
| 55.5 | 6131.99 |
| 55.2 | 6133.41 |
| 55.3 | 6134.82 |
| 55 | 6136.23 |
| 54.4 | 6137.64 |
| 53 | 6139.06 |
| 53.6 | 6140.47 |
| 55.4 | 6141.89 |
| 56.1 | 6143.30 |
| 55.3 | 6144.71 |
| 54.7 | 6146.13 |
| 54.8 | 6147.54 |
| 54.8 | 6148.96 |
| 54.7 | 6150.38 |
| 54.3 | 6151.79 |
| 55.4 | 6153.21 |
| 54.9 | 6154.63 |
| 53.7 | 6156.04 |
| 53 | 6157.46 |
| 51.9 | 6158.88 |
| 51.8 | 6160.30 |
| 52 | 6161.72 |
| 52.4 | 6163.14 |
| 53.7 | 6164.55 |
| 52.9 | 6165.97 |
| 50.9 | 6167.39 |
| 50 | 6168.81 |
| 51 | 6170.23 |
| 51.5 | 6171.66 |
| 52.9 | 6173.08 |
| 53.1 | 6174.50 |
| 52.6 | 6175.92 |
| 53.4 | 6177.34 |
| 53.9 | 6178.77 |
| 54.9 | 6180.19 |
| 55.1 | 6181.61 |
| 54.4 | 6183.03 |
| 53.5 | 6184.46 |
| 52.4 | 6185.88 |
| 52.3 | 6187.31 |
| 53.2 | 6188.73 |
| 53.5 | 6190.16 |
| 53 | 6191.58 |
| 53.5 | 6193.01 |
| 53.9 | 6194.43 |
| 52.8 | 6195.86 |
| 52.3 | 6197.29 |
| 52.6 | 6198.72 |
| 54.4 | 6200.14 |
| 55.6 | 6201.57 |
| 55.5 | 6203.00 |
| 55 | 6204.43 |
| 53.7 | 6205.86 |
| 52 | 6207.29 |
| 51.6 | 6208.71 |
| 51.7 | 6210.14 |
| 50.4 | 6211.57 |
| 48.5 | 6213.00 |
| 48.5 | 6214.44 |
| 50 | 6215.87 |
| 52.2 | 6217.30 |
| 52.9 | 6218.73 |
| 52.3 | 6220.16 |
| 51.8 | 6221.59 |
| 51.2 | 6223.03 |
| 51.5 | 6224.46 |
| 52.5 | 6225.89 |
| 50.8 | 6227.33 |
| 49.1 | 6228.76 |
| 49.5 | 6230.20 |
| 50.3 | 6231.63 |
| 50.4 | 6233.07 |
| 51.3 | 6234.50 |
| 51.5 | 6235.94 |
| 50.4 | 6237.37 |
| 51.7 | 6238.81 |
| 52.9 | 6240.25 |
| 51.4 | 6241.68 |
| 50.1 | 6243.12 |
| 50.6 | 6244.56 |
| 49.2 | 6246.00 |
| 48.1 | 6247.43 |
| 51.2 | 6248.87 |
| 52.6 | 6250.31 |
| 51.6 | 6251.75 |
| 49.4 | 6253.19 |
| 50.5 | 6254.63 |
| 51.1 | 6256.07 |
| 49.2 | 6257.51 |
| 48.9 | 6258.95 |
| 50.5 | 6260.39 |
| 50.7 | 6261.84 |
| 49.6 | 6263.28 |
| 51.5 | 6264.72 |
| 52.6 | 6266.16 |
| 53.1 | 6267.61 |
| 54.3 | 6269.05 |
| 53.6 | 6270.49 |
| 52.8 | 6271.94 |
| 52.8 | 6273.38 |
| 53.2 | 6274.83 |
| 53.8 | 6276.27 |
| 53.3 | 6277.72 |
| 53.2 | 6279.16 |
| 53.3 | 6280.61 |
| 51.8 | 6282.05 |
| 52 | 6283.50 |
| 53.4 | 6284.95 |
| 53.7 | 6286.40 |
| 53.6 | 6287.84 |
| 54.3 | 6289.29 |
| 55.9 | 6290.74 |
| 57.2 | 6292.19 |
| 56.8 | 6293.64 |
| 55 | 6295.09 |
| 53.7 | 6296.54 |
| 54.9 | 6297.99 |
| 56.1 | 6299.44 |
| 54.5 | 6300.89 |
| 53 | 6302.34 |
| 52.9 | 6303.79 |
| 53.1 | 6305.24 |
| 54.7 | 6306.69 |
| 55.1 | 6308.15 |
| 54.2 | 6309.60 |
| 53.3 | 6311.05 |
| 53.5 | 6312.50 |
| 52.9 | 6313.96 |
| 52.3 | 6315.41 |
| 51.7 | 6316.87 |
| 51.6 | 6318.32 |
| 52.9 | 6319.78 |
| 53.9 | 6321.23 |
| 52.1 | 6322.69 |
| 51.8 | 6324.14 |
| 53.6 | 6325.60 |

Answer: 0.3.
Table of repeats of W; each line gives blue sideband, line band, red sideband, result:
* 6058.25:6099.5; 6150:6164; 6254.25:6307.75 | 0.5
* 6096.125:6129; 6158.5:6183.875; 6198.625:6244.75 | 0.6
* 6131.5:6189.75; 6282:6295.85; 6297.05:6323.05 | -0.3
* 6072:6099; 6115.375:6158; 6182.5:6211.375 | 0.1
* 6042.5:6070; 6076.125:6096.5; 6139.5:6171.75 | -0.5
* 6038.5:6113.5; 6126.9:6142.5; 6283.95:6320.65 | 0.3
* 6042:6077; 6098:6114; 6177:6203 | -0.4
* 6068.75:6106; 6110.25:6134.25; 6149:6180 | -0.4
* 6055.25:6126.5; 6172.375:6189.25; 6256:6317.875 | 0.5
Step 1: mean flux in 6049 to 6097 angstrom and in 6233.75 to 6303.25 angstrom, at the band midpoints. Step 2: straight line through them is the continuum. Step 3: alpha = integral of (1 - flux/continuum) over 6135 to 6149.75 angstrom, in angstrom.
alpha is 0.2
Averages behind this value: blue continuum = 57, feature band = 54.7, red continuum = 52.4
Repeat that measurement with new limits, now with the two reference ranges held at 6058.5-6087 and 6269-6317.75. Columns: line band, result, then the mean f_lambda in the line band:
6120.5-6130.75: 0.0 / 56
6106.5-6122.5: -0.2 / 56.9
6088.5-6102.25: -0.1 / 57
